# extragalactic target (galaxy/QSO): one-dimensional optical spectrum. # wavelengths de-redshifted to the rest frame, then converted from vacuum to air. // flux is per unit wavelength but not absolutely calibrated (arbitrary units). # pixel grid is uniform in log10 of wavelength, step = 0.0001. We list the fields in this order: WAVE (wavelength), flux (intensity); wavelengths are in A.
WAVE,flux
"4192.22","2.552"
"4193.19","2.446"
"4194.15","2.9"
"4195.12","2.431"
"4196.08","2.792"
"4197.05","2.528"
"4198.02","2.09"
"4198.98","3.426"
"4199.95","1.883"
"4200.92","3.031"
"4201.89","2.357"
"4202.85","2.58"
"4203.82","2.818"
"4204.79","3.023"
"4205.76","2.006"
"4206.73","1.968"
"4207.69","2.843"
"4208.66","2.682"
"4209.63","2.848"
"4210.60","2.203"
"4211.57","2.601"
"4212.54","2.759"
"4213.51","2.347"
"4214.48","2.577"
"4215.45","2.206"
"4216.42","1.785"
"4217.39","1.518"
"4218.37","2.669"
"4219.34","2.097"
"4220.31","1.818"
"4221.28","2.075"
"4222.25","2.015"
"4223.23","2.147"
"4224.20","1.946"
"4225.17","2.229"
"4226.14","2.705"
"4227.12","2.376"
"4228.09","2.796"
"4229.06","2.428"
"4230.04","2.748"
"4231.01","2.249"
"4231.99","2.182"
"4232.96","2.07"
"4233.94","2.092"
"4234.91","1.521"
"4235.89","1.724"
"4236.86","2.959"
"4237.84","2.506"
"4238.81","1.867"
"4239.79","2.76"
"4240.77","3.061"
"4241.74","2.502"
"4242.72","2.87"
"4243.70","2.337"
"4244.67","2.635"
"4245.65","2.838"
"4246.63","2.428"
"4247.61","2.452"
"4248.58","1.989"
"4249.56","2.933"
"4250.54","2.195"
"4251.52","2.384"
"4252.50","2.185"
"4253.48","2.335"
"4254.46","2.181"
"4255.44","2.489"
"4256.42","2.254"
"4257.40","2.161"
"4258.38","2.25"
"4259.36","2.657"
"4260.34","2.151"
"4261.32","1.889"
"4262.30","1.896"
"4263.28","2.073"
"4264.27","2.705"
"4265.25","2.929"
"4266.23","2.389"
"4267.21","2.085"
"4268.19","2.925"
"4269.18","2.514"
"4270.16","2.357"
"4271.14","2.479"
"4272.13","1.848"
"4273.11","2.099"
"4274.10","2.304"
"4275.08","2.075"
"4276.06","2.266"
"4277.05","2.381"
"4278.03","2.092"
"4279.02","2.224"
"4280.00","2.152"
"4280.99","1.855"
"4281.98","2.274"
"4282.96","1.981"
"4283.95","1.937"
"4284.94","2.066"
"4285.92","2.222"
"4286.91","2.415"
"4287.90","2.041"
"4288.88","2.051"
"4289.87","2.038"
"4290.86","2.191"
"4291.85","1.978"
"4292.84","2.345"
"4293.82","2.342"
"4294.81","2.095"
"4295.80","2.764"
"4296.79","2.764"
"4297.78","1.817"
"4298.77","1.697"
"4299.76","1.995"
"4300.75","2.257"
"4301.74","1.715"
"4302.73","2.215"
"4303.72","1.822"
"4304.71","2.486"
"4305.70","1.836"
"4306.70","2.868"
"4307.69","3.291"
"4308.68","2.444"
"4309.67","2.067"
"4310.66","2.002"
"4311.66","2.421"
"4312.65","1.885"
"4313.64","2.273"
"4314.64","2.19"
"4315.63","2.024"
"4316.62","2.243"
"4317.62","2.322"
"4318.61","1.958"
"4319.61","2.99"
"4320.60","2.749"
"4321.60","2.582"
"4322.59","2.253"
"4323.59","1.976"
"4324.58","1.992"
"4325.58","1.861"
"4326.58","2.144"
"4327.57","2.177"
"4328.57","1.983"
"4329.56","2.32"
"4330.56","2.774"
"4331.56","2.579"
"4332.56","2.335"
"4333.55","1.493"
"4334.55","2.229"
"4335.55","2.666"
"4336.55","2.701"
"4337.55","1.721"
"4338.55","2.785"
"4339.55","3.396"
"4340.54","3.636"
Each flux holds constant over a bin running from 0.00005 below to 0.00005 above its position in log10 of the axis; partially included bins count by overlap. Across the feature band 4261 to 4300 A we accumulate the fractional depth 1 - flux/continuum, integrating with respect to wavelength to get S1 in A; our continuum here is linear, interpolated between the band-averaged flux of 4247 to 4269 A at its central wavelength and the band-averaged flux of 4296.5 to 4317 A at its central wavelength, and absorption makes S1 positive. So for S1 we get 1.1 A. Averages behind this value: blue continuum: 2.34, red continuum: 2.2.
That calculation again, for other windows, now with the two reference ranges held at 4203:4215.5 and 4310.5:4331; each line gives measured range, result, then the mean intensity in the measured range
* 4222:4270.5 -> 1.46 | 2.37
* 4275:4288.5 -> 1.19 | 2.14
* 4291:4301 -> 0.47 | 2.2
